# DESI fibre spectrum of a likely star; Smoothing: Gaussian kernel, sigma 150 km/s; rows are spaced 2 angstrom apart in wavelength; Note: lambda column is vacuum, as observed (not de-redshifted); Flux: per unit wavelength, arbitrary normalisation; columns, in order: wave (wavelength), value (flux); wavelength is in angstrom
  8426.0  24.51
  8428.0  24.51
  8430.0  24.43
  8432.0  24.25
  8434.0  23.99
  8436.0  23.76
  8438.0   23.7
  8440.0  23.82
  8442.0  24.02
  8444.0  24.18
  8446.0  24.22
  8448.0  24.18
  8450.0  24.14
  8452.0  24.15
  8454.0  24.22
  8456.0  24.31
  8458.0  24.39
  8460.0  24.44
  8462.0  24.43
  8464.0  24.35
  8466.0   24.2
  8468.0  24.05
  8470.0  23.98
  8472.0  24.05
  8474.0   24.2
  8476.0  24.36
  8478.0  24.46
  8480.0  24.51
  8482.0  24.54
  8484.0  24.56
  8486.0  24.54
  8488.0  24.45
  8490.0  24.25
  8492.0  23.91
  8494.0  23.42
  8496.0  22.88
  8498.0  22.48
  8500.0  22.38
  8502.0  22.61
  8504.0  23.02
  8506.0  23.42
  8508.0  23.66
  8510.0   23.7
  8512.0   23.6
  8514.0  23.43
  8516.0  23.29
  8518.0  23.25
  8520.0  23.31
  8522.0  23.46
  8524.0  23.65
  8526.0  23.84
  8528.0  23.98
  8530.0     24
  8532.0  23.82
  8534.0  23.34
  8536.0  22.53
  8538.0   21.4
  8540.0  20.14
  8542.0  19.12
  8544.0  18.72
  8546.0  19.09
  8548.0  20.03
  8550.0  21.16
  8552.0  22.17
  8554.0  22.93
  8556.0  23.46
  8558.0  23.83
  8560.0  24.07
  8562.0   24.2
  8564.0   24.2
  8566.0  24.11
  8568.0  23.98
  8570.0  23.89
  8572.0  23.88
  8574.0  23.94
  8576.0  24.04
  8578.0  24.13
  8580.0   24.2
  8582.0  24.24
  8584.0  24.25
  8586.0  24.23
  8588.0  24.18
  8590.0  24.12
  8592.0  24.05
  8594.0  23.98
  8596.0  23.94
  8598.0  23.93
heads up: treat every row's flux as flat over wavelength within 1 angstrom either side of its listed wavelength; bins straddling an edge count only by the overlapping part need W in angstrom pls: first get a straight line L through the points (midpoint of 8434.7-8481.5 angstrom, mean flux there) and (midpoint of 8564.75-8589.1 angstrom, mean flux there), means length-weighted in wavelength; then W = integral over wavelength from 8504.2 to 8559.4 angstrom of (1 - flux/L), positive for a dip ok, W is 3.6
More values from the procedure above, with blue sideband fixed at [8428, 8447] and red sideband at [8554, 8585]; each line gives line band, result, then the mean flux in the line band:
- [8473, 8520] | 0.7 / 23.7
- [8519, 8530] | 0.2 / 23.7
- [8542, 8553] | 1.8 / 20.1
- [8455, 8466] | -0.1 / 24.4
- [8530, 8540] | 0.6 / 22.6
